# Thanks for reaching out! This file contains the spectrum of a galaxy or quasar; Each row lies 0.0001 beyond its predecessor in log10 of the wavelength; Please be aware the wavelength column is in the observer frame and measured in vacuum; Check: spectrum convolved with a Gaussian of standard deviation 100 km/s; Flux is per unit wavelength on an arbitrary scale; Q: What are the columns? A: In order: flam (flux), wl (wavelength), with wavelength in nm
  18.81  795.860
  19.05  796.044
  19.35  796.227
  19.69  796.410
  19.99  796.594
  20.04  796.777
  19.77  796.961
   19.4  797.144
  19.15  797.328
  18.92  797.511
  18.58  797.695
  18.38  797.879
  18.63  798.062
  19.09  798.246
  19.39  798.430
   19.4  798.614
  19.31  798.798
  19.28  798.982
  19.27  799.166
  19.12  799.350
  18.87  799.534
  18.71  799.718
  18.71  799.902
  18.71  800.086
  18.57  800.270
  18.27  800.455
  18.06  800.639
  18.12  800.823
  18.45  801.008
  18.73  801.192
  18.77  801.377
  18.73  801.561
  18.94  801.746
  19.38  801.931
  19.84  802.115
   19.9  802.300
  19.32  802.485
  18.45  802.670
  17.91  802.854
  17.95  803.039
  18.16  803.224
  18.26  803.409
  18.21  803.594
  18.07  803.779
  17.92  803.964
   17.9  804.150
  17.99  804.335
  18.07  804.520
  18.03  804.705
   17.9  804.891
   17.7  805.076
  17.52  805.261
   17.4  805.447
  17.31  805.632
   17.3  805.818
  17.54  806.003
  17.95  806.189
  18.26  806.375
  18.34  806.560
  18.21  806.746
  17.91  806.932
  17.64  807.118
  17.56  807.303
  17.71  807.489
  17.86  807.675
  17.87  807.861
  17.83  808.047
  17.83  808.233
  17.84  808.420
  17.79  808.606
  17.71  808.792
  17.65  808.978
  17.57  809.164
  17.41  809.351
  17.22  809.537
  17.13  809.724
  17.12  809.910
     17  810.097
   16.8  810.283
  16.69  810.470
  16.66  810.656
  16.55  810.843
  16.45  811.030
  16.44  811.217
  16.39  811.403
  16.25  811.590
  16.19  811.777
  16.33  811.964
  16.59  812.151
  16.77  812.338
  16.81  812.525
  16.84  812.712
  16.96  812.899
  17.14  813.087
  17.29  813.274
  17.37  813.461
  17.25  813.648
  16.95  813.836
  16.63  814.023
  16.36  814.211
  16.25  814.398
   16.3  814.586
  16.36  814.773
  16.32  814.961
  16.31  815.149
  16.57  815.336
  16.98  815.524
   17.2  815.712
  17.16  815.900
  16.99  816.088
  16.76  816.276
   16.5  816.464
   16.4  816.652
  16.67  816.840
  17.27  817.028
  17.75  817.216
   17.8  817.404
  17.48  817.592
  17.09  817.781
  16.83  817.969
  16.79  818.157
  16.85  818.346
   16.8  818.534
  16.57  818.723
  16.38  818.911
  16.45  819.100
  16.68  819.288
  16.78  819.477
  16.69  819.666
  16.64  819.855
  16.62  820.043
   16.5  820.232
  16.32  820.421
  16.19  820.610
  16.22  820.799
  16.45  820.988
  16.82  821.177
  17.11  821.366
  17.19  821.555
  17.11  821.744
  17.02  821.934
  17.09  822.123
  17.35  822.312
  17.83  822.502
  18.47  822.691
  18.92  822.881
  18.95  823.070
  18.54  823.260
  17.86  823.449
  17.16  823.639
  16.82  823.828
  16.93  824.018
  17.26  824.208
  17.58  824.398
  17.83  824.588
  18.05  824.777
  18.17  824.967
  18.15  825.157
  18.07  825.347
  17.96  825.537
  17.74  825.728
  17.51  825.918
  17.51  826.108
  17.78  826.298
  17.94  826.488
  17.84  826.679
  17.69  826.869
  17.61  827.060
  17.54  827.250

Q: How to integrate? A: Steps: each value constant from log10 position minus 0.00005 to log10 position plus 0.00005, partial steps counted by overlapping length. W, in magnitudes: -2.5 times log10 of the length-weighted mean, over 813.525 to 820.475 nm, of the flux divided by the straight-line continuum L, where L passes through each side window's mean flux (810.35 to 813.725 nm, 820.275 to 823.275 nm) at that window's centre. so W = 0.02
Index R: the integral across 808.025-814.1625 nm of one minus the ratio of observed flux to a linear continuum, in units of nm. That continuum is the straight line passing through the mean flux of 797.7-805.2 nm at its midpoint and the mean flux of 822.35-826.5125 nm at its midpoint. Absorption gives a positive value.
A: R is 0.43 nm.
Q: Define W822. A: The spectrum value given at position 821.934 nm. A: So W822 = 17.02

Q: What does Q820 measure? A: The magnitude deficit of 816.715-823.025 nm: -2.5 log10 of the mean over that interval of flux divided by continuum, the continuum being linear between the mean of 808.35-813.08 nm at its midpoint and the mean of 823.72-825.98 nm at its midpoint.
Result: 0.03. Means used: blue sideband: 16.9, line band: 17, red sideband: 17.7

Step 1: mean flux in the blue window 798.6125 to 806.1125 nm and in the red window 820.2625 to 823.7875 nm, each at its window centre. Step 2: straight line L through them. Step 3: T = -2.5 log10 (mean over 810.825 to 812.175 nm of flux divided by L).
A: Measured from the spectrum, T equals 0.10 mag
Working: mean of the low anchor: 18.4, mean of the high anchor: 17.3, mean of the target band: 16.4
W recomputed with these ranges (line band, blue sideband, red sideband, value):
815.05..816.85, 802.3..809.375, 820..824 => 0.05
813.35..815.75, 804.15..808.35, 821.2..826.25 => 0.07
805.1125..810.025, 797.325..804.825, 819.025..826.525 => 0.04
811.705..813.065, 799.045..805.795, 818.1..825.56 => 0.07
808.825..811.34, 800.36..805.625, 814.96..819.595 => 0.04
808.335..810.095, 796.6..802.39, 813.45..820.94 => 0.02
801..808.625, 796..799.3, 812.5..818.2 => 0.01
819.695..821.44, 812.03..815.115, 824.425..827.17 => 0.05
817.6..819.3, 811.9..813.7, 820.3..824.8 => 0.03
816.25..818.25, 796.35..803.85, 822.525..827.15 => 0.07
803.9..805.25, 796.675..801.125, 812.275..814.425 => 0.01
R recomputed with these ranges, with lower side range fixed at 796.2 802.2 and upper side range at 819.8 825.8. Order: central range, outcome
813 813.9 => 0.042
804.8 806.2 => 0.078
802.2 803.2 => 0.005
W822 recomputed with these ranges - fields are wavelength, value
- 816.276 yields 16.76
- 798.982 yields 19.28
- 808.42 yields 17.84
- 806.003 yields 17.54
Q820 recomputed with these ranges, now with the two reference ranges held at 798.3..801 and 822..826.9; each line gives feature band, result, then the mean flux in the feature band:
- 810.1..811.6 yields 0.11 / 16.6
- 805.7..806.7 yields 0.04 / 17.9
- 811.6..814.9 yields 0.10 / 16.7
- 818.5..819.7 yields 0.09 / 16.6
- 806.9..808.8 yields 0.04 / 17.8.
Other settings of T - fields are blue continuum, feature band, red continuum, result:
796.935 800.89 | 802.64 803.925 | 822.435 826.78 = 0.034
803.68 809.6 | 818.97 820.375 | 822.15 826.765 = 0.076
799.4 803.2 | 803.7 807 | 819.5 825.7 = 0.037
